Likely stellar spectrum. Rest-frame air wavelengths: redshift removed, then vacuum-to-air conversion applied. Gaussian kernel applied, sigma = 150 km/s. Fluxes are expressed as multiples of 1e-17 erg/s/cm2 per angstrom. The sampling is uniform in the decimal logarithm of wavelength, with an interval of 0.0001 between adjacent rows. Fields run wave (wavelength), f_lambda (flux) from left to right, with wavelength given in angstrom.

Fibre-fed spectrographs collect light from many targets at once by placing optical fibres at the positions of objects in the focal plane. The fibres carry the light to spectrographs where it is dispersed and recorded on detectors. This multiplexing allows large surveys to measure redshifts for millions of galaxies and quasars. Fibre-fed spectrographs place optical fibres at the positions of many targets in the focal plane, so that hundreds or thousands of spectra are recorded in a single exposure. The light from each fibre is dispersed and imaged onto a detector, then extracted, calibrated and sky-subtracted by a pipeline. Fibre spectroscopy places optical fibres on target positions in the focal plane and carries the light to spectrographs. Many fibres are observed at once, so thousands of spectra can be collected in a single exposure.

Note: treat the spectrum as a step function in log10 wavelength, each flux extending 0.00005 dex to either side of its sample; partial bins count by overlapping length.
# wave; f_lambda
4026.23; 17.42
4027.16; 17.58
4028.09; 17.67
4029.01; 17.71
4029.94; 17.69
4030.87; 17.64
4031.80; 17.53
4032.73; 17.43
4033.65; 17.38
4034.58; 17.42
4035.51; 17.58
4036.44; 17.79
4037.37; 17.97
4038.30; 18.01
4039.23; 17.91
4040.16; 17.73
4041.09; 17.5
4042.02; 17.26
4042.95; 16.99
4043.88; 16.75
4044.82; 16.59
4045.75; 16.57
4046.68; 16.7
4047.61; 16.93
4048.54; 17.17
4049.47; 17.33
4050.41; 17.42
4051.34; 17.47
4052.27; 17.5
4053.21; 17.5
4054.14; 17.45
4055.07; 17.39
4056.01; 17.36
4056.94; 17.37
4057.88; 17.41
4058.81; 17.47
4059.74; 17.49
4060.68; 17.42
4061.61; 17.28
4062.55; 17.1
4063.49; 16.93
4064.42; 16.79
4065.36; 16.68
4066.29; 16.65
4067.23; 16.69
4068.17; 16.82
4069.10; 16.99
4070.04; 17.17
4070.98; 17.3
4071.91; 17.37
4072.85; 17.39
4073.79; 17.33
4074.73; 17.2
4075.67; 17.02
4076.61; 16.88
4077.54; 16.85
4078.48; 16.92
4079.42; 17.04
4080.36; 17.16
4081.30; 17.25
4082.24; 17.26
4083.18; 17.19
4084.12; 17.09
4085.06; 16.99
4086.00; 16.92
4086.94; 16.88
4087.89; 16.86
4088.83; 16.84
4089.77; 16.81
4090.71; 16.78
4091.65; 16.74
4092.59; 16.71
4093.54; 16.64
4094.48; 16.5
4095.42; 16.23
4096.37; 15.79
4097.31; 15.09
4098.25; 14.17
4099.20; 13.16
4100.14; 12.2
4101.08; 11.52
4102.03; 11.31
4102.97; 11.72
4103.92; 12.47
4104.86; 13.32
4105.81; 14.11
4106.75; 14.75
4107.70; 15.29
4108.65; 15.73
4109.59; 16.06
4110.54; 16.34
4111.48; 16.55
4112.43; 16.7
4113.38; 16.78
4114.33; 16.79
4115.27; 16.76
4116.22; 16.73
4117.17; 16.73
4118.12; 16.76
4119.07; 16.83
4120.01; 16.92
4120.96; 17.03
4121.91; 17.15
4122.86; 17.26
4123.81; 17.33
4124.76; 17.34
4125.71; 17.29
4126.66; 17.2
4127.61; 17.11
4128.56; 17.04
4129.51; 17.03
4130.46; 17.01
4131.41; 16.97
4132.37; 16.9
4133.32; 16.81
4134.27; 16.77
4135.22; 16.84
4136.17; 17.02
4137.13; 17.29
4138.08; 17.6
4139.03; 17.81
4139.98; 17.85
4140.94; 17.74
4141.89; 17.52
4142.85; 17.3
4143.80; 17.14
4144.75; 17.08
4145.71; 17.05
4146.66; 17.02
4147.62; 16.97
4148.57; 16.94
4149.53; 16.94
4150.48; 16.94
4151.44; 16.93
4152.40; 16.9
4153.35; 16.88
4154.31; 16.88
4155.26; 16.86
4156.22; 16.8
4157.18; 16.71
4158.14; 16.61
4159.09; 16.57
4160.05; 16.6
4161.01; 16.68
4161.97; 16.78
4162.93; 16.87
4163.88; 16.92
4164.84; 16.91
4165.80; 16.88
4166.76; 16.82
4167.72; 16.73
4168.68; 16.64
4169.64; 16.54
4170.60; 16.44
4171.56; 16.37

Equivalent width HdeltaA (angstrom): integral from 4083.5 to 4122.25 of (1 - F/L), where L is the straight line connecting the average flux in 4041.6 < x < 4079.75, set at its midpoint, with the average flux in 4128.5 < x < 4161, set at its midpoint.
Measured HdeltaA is 3.2 angstrom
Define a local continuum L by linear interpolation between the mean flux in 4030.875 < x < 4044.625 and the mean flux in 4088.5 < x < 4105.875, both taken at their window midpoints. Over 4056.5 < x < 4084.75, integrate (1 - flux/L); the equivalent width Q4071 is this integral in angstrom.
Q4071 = -2.15 angstrom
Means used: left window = 17.5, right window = 14.6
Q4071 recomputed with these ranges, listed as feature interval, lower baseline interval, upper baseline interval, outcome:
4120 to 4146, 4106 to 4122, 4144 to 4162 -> -0.89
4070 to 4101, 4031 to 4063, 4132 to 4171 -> 1.36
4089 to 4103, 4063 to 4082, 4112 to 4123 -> 1.69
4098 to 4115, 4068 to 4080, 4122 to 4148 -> 2.71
